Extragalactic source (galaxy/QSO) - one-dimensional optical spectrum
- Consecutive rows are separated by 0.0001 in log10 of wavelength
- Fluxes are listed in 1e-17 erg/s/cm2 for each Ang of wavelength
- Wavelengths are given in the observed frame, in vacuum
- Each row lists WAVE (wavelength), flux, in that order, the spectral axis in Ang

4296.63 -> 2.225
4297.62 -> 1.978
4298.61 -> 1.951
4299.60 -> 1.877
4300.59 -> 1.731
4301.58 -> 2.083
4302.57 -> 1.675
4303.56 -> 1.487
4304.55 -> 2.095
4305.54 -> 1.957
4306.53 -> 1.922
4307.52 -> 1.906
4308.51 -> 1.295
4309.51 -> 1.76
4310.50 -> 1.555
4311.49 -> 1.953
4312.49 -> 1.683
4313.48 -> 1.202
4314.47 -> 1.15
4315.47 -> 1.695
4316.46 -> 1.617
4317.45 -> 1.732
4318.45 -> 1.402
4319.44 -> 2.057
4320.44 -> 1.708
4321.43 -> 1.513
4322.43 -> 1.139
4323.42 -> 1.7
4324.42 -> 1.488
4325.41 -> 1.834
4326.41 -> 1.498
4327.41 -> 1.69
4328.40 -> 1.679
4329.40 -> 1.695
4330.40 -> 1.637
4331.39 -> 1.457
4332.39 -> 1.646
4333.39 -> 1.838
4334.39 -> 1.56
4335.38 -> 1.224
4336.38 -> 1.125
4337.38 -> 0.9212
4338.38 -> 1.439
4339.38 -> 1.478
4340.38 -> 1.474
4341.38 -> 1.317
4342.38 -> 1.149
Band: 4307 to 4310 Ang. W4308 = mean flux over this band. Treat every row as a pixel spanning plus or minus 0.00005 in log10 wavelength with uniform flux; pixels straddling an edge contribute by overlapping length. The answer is 1.65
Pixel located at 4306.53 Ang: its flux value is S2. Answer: 1.922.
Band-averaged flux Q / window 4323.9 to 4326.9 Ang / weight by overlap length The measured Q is 1.61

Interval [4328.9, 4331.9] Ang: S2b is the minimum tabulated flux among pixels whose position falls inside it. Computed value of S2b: 1.457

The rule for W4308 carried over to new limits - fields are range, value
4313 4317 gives 1.42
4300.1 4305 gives 1.81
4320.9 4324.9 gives 1.46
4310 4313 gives 1.73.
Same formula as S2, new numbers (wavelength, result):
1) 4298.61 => 1.951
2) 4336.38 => 1.125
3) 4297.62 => 1.978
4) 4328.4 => 1.679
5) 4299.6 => 1.877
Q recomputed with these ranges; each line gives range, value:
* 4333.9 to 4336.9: 1.3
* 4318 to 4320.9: 1.73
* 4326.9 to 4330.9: 1.68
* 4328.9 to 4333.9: 1.65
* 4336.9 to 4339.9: 1.28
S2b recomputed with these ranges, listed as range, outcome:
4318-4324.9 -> 1.139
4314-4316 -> 1.15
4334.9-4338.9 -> 0.9212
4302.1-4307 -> 1.487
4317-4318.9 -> 1.402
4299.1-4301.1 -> 1.731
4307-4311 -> 1.295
